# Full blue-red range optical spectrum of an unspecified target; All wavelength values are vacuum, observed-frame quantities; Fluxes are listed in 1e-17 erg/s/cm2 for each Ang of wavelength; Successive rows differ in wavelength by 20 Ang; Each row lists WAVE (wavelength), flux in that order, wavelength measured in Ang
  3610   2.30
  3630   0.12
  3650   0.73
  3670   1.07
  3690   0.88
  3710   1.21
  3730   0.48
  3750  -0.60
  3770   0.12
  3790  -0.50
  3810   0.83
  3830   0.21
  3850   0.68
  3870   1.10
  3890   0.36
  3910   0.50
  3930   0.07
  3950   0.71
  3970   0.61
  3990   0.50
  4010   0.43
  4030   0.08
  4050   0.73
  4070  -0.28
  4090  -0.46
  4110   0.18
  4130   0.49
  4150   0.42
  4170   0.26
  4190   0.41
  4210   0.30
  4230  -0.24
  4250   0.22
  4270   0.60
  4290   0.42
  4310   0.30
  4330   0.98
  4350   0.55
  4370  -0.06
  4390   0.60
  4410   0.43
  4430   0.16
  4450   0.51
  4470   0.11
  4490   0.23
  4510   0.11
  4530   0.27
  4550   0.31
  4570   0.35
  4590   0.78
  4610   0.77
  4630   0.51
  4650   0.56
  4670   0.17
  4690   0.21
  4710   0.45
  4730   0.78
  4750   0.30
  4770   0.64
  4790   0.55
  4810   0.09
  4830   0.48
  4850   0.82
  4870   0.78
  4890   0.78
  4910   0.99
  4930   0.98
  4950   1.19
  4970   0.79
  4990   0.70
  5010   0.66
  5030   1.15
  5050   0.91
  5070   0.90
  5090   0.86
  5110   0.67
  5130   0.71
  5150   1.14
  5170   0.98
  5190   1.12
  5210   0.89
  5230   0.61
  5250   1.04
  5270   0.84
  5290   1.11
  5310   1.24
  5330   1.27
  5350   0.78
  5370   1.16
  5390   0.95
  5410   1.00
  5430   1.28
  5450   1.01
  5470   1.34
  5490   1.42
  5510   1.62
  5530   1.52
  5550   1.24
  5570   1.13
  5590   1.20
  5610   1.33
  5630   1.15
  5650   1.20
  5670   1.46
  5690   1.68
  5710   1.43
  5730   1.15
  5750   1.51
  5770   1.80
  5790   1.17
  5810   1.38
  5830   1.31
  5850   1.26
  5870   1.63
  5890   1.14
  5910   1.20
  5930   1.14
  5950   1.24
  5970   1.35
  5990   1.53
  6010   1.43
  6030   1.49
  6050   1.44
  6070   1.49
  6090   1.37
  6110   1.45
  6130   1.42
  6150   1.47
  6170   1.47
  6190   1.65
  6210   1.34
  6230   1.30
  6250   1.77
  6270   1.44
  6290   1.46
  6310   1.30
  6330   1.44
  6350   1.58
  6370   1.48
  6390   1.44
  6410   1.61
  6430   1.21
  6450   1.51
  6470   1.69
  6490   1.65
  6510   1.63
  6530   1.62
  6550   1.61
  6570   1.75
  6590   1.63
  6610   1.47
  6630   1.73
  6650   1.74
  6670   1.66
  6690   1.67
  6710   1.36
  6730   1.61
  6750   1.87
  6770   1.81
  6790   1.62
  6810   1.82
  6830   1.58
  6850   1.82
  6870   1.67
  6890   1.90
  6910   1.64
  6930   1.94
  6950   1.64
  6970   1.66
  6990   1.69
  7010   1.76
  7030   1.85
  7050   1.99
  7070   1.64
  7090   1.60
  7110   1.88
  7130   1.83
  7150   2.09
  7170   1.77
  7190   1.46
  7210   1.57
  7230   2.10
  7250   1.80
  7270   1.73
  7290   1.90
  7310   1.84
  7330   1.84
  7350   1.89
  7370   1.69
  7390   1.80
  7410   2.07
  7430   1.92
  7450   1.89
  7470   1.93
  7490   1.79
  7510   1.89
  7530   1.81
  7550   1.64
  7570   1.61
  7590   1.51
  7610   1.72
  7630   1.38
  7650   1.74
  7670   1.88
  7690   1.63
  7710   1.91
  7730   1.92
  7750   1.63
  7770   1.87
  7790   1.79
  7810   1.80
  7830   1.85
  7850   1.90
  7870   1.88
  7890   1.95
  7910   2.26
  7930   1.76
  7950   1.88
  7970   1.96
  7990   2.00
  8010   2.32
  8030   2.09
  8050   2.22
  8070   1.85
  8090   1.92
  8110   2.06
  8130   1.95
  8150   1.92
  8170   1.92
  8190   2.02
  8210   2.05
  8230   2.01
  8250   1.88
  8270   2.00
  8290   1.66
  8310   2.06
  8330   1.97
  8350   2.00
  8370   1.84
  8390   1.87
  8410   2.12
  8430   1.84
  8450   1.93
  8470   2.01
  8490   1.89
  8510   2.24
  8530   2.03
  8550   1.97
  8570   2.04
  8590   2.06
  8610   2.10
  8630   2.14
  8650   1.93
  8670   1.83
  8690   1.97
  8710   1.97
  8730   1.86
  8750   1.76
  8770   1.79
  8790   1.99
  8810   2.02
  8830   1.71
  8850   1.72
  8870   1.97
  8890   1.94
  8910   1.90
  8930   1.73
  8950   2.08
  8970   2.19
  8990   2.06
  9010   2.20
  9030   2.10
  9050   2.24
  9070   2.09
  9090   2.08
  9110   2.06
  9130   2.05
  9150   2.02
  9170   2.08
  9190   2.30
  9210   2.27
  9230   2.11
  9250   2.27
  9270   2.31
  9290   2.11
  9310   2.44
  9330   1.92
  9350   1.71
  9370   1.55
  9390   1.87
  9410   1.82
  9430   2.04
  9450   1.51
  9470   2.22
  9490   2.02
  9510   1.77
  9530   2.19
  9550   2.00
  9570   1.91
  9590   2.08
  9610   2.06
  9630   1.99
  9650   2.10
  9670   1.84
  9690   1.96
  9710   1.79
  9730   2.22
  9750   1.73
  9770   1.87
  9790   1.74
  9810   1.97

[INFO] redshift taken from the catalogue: 0.22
